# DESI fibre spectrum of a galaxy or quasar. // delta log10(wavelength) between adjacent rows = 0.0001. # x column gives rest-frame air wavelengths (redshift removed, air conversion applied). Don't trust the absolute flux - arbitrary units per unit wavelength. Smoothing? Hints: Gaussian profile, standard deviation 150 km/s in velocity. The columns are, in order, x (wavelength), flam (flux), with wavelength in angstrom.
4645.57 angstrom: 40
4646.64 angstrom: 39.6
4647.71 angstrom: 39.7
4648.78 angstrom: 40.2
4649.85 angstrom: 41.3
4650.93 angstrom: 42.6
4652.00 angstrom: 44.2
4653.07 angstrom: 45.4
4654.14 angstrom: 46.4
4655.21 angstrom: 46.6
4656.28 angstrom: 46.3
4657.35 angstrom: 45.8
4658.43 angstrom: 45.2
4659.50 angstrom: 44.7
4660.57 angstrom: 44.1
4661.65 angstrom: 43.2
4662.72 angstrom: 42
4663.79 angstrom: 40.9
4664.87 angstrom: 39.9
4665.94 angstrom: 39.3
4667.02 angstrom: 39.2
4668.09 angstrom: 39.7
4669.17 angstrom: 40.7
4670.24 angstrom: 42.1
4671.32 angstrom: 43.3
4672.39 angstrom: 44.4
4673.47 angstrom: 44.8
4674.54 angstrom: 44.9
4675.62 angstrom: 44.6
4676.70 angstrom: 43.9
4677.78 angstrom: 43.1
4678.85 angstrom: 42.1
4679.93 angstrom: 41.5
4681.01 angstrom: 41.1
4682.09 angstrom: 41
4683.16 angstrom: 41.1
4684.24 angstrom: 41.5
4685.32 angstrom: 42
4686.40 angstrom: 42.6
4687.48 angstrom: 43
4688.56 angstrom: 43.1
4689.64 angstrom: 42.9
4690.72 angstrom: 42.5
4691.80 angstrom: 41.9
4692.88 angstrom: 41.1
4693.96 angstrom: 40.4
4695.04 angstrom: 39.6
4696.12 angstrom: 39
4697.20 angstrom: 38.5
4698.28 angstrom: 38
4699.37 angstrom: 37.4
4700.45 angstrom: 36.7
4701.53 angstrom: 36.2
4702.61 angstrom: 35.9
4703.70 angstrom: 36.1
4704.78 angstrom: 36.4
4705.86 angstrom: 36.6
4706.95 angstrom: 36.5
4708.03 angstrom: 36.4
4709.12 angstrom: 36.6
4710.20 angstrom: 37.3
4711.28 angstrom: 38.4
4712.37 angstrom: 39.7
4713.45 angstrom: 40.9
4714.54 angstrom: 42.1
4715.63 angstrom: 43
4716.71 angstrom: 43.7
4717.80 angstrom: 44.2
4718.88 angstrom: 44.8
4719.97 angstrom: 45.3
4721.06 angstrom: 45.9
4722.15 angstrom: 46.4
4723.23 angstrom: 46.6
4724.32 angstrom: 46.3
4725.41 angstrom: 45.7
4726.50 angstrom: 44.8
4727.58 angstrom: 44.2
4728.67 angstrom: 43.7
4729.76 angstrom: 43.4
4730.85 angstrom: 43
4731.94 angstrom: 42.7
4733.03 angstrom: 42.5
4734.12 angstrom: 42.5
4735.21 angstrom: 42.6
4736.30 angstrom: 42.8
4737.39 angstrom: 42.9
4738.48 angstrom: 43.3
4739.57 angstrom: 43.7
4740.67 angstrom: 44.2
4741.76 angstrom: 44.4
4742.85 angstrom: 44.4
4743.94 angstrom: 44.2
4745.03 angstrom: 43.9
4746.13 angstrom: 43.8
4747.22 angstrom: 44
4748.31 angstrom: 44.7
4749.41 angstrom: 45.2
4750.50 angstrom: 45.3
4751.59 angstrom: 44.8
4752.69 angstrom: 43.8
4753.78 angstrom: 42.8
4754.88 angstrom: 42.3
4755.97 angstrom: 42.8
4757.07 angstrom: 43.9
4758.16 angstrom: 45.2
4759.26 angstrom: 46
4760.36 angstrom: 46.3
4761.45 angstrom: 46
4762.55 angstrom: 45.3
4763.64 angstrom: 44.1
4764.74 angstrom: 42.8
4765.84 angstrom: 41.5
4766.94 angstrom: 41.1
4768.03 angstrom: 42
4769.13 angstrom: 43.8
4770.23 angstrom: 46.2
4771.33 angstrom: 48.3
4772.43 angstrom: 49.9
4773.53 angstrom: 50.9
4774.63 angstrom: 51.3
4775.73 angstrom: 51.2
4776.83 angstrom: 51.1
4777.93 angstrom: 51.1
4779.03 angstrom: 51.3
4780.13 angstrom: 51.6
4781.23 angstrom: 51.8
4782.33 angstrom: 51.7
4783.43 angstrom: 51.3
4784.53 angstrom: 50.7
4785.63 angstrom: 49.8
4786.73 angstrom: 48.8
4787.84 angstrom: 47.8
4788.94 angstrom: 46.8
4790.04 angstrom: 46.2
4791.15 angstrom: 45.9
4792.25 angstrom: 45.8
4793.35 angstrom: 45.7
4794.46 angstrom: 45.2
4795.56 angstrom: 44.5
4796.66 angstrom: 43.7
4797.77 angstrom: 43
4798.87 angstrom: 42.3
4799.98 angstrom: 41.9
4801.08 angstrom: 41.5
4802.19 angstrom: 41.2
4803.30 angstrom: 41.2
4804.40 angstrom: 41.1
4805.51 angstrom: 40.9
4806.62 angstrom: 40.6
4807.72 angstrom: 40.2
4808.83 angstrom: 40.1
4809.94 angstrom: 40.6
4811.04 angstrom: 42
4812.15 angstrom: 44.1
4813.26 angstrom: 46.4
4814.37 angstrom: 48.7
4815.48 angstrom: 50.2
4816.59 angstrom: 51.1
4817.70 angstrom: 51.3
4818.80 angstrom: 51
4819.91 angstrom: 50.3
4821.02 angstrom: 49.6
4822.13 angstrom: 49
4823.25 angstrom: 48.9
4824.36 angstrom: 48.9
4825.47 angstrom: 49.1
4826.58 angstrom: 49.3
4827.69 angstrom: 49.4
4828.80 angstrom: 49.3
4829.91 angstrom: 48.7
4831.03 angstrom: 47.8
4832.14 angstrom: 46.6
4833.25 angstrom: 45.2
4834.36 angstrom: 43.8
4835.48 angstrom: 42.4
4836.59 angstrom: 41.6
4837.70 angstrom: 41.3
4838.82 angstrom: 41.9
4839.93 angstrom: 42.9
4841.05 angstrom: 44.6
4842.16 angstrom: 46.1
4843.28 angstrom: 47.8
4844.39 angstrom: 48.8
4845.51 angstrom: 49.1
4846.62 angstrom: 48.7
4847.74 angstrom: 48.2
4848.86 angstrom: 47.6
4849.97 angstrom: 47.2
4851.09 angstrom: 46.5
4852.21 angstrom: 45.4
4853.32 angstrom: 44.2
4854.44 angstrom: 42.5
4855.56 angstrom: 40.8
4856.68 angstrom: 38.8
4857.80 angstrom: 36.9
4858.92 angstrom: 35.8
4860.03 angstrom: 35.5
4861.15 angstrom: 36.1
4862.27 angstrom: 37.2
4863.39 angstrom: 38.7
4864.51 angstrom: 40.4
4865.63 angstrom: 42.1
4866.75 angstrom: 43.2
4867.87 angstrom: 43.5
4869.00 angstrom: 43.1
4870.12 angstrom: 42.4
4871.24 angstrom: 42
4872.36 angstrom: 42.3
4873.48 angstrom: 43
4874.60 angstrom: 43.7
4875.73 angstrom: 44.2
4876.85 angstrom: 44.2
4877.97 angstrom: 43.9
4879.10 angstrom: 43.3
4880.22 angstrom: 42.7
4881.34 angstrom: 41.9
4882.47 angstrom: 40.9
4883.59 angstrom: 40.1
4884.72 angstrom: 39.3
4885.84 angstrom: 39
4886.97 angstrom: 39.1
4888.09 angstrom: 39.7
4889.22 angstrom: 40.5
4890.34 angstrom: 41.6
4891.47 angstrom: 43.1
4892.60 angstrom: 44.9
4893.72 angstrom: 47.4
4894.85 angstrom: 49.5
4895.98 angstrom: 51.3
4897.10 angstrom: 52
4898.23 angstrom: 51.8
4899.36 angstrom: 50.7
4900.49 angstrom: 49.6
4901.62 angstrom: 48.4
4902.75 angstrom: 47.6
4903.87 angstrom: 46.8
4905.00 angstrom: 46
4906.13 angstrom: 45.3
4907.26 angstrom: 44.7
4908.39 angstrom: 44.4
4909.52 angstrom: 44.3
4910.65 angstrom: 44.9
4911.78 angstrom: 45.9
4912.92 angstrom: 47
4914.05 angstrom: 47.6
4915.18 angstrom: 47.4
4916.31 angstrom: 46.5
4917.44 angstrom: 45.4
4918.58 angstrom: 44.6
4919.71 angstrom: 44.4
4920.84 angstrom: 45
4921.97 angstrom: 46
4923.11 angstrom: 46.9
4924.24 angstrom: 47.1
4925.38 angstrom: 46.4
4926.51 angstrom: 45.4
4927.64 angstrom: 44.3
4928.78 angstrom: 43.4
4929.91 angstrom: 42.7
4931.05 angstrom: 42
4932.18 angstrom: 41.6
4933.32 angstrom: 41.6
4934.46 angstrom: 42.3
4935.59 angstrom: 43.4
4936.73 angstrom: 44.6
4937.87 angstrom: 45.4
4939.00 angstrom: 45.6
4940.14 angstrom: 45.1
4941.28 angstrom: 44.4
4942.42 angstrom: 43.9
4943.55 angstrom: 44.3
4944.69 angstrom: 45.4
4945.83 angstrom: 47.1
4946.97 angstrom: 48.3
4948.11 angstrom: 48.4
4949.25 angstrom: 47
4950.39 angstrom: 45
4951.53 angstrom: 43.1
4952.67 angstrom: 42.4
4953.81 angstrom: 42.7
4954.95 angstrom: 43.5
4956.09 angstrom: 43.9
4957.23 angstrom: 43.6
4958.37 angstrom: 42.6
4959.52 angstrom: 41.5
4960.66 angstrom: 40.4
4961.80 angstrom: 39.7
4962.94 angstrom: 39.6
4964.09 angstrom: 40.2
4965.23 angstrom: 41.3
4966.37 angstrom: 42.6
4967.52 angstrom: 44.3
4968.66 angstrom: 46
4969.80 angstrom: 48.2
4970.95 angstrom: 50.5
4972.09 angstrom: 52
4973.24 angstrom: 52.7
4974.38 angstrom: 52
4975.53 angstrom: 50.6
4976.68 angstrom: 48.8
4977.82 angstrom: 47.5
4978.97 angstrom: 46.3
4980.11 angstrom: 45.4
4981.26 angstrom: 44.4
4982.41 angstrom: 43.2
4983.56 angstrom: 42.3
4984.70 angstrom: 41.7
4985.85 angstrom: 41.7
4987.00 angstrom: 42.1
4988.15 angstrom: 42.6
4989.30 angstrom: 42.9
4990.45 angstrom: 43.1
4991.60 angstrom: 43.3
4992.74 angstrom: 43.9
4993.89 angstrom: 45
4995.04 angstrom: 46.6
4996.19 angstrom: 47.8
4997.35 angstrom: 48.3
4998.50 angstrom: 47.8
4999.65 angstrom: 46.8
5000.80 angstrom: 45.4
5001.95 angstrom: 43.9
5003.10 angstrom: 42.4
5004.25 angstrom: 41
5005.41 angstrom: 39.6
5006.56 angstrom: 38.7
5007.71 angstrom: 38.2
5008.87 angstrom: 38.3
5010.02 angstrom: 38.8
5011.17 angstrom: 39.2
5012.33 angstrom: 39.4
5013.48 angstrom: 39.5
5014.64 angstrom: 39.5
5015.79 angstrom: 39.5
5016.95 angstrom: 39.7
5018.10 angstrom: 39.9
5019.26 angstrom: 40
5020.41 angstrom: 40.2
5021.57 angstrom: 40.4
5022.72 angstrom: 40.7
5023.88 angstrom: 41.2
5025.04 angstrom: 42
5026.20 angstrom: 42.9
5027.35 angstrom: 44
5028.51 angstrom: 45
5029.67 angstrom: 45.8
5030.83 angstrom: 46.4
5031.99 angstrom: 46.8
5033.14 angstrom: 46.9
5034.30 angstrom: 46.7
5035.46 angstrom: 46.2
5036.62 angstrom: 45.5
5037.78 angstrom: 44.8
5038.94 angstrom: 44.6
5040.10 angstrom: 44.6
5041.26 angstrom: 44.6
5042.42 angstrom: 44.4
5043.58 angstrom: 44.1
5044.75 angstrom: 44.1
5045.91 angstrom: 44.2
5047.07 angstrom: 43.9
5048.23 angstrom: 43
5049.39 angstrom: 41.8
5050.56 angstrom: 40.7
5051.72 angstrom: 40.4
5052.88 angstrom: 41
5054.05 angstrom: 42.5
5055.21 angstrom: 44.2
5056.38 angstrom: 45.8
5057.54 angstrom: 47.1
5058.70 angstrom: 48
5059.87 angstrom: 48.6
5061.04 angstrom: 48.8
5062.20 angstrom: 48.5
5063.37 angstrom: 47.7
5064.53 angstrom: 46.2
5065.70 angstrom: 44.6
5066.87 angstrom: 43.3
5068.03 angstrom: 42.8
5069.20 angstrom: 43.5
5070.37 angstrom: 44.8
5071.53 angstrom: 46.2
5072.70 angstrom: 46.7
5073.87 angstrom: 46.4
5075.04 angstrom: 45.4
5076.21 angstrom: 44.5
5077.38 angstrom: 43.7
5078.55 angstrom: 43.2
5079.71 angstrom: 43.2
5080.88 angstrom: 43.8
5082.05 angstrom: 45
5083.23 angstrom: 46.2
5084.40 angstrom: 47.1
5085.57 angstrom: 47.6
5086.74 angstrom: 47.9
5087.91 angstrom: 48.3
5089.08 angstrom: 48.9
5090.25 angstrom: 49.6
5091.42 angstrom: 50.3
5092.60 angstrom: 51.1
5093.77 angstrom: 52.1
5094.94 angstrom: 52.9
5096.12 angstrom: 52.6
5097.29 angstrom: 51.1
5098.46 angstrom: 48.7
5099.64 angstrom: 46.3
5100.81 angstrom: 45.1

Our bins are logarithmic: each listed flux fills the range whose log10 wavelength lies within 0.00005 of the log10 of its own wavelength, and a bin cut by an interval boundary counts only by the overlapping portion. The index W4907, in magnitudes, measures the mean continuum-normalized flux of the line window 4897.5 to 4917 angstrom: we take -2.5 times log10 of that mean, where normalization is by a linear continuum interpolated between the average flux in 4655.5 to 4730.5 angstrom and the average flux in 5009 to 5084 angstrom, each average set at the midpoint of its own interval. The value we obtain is -0.098 mag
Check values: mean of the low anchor 41.7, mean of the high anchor 43.8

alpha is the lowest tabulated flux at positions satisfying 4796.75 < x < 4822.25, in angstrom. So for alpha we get 40.1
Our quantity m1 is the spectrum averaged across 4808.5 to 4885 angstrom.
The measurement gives 44.4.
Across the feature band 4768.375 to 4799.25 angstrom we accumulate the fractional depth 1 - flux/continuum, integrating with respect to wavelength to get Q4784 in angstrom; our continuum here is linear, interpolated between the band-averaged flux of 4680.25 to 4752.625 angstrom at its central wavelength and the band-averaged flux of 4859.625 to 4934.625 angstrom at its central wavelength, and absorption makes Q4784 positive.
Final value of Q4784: -3.91 angstrom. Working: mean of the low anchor 41.9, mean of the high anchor 44.1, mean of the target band 48.1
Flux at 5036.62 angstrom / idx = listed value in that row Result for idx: 45.5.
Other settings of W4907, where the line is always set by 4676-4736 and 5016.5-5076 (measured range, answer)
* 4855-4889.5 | 0.05 mag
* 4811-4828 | -0.16 mag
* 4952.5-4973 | -0.01 mag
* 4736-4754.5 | -0.06 mag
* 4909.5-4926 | -0.07 mag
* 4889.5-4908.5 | -0.10 mag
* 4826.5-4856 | -0.08 mag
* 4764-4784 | -0.15 mag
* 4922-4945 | -0.02 mag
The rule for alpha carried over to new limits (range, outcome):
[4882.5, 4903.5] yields 39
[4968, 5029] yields 38.2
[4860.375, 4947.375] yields 36.1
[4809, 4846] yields 40.6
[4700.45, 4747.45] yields 35.9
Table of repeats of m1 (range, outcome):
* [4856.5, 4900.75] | 42.6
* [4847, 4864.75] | 41.4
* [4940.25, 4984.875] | 45.1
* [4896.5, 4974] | 45.3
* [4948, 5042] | 43.7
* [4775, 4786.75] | 51.1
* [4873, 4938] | 44.8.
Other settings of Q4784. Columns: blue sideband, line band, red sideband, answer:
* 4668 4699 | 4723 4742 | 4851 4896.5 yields -0.9 angstrom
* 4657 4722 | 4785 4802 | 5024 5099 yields -1.1 angstrom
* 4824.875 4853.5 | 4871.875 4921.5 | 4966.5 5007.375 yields 1.1 angstrom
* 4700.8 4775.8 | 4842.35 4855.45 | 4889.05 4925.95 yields -0.4 angstrom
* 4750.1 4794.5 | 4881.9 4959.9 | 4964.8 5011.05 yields 0.8 angstrom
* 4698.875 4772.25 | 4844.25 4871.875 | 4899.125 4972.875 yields 1.0 angstrom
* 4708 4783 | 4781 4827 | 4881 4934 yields -1.4 angstrom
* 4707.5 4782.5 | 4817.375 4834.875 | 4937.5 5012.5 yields -1.6 angstrom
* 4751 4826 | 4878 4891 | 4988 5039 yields 1.1 angstrom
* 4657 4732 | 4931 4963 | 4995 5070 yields -0.6 angstrom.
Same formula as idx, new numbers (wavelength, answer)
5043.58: 44.1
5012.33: 39.4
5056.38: 45.8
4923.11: 46.9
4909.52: 44.3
